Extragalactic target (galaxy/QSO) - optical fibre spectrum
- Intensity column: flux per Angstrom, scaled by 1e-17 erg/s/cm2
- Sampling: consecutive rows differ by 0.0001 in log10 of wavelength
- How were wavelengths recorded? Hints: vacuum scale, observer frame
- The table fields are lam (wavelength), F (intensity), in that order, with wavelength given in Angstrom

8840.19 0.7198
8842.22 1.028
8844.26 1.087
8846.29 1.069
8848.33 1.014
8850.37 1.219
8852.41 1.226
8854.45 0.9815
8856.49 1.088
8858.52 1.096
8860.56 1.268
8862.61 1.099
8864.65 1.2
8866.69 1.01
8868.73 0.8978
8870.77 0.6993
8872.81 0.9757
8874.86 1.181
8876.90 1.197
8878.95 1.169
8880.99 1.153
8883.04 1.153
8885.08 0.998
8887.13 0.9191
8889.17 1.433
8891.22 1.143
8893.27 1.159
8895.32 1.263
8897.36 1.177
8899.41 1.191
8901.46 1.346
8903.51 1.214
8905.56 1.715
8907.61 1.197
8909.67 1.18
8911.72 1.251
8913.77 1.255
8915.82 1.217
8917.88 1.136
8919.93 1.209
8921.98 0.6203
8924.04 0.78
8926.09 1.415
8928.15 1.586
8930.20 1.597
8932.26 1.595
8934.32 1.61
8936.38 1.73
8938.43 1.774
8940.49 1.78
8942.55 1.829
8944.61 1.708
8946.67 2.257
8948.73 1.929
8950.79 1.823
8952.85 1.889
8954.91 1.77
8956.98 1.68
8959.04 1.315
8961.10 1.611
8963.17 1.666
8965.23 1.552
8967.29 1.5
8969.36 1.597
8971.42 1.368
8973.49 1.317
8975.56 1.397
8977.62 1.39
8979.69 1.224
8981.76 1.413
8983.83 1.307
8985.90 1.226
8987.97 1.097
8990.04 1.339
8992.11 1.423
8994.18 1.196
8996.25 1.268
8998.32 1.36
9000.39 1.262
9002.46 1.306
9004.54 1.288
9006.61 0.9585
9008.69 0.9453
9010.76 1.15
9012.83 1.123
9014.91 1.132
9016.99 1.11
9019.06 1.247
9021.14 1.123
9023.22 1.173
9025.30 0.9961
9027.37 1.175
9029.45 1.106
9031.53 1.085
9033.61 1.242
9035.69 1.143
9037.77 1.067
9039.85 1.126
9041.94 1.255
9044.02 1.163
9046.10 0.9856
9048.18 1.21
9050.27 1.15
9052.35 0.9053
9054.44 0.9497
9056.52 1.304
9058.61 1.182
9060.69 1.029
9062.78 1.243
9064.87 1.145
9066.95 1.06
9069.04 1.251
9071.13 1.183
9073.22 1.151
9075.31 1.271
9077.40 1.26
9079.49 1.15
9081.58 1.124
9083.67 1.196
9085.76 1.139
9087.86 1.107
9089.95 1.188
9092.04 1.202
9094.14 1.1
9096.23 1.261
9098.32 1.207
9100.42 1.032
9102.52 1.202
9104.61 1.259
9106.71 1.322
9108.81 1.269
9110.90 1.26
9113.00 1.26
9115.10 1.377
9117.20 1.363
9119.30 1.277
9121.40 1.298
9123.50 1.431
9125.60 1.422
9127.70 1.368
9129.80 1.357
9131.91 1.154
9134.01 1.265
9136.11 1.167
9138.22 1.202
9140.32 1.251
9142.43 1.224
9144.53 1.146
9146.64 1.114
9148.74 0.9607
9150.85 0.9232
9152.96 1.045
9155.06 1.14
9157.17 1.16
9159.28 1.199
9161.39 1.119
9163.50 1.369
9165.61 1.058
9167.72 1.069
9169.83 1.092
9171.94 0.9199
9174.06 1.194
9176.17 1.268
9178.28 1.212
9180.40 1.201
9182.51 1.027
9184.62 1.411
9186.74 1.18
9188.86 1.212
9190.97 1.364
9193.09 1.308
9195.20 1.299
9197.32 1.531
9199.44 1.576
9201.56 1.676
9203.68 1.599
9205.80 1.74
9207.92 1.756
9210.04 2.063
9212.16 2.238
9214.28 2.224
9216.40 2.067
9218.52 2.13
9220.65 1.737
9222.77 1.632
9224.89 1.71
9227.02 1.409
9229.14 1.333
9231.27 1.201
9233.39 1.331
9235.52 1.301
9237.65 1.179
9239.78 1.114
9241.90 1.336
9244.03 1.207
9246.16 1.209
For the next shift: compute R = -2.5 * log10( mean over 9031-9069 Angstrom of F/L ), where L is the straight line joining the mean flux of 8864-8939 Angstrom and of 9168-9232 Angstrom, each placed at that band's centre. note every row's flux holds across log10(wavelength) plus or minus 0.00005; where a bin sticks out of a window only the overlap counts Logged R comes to 0.206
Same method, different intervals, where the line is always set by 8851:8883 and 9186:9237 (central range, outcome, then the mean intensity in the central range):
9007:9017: 0.205 mag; 1.08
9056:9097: 0.193 mag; 1.18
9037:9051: 0.190 mag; 1.14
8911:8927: 0.056 mag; 1.11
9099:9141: 0.153 mag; 1.28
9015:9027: 0.166 mag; 1.13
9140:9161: 0.337 mag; 1.11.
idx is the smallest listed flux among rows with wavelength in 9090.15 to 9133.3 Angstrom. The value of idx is 1.032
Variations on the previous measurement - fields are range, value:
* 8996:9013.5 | 0.9453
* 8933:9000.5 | 1.097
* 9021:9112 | 0.9053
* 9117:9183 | 0.9199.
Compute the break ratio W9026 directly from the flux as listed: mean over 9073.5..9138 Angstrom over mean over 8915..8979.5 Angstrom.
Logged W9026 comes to 0.8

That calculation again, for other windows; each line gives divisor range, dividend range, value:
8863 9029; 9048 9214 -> 0.95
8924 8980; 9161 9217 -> 0.89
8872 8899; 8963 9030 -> 1.10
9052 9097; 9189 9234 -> 1.43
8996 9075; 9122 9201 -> 1.06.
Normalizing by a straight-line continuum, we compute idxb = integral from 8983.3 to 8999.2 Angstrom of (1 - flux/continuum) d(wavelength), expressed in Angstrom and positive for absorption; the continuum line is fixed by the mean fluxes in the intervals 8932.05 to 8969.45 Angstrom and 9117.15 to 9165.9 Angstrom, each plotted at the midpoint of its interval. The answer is 3.3 Angstrom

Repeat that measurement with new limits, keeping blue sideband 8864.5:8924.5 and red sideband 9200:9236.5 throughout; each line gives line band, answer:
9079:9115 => 7.2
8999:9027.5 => 4.3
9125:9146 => 4.2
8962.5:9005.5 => -2.0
